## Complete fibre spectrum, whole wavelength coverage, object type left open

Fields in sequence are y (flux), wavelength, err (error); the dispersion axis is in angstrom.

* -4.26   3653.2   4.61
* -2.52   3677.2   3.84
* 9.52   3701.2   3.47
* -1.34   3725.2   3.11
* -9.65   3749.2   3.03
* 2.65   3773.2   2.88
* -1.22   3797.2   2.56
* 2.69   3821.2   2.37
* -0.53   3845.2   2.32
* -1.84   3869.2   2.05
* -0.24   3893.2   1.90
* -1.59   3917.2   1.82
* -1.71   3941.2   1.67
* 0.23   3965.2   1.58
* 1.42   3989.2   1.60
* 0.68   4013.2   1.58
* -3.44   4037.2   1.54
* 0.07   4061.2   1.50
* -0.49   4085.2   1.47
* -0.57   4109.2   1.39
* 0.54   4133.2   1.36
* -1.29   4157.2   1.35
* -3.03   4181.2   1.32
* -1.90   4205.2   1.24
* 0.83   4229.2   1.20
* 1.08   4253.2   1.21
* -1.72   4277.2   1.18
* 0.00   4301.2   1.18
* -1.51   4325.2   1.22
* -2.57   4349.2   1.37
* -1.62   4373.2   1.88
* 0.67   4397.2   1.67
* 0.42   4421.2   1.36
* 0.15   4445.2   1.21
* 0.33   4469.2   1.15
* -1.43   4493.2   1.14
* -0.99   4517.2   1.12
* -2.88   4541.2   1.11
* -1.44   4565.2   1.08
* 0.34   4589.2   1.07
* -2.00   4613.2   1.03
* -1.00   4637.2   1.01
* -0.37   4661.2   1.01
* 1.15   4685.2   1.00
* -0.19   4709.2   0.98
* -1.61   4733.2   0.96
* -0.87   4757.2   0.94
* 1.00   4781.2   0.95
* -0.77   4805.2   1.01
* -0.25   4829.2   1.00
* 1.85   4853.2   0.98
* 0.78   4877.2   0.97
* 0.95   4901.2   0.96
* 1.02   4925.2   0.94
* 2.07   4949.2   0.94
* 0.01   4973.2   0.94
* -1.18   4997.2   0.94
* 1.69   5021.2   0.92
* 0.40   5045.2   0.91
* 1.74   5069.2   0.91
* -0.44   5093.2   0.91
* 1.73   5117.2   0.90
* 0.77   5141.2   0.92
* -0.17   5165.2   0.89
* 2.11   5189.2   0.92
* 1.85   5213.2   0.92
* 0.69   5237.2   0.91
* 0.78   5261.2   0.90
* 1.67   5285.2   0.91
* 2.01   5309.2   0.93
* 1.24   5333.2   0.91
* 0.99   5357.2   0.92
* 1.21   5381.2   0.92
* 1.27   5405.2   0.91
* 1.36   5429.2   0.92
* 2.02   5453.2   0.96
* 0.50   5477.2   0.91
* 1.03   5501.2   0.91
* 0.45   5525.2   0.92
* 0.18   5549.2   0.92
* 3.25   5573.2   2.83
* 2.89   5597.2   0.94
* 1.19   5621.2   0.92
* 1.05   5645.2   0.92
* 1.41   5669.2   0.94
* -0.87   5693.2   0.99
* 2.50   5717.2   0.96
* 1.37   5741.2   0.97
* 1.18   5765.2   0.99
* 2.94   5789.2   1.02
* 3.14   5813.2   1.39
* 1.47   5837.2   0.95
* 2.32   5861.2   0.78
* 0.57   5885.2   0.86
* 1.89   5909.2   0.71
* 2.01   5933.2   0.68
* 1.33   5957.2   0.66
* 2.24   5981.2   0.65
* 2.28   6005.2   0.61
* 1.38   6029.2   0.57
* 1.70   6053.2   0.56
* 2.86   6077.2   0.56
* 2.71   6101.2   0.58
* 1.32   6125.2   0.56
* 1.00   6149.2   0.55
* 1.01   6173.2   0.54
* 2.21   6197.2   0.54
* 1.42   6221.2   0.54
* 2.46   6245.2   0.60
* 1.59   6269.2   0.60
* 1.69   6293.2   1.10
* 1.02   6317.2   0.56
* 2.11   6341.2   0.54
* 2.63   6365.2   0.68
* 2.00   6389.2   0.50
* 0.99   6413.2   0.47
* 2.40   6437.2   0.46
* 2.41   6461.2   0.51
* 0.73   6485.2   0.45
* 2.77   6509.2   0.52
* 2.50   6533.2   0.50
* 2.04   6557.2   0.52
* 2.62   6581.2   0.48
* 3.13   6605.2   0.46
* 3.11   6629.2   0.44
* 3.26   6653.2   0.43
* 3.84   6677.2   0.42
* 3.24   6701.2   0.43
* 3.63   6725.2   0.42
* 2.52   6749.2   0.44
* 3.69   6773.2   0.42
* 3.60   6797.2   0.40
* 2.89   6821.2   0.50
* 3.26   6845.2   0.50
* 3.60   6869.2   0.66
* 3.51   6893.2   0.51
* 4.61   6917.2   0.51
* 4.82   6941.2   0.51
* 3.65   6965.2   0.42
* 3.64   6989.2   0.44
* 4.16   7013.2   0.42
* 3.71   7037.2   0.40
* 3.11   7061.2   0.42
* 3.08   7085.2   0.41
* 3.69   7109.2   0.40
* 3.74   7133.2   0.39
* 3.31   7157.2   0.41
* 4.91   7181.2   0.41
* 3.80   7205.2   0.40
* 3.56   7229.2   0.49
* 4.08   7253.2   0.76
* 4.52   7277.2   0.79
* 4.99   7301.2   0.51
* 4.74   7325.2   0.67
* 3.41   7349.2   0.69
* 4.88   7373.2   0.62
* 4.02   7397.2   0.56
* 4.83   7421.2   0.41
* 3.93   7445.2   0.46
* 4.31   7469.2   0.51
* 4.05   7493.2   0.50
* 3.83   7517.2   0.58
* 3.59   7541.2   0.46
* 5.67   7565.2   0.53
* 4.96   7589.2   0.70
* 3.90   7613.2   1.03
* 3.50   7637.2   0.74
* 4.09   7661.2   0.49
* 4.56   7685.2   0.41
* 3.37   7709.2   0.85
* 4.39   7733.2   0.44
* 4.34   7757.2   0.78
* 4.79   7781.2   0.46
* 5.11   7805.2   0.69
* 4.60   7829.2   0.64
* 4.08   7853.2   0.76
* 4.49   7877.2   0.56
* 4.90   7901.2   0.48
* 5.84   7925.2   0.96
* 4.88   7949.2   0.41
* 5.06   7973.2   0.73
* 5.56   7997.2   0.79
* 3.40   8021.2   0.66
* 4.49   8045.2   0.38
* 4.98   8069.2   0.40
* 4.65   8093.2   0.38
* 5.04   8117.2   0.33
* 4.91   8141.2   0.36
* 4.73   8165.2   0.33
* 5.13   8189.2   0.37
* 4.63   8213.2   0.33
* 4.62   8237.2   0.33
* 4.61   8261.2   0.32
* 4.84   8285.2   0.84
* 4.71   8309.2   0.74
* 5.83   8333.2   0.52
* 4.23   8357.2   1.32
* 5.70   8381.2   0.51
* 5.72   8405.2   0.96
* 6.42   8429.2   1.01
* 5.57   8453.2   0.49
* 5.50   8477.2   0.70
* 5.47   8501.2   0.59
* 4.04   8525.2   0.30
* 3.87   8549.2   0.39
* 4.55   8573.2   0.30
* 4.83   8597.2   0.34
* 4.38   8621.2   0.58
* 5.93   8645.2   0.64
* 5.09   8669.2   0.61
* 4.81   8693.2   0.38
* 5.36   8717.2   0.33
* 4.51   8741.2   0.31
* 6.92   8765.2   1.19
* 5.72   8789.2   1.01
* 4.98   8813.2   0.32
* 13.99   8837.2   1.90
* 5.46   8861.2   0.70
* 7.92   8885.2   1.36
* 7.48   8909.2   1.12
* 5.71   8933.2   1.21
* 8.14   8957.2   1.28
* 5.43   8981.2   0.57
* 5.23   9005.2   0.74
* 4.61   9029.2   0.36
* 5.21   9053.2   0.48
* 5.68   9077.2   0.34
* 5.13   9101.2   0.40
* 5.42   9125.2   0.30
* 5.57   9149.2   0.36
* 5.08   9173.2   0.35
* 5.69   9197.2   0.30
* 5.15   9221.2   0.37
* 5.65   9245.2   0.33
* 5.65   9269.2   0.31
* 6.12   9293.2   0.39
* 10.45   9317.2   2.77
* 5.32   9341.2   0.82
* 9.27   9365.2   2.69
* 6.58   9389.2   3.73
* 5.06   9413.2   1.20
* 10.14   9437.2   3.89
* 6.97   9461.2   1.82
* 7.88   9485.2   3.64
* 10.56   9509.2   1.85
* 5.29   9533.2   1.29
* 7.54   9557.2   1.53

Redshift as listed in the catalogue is 0.65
